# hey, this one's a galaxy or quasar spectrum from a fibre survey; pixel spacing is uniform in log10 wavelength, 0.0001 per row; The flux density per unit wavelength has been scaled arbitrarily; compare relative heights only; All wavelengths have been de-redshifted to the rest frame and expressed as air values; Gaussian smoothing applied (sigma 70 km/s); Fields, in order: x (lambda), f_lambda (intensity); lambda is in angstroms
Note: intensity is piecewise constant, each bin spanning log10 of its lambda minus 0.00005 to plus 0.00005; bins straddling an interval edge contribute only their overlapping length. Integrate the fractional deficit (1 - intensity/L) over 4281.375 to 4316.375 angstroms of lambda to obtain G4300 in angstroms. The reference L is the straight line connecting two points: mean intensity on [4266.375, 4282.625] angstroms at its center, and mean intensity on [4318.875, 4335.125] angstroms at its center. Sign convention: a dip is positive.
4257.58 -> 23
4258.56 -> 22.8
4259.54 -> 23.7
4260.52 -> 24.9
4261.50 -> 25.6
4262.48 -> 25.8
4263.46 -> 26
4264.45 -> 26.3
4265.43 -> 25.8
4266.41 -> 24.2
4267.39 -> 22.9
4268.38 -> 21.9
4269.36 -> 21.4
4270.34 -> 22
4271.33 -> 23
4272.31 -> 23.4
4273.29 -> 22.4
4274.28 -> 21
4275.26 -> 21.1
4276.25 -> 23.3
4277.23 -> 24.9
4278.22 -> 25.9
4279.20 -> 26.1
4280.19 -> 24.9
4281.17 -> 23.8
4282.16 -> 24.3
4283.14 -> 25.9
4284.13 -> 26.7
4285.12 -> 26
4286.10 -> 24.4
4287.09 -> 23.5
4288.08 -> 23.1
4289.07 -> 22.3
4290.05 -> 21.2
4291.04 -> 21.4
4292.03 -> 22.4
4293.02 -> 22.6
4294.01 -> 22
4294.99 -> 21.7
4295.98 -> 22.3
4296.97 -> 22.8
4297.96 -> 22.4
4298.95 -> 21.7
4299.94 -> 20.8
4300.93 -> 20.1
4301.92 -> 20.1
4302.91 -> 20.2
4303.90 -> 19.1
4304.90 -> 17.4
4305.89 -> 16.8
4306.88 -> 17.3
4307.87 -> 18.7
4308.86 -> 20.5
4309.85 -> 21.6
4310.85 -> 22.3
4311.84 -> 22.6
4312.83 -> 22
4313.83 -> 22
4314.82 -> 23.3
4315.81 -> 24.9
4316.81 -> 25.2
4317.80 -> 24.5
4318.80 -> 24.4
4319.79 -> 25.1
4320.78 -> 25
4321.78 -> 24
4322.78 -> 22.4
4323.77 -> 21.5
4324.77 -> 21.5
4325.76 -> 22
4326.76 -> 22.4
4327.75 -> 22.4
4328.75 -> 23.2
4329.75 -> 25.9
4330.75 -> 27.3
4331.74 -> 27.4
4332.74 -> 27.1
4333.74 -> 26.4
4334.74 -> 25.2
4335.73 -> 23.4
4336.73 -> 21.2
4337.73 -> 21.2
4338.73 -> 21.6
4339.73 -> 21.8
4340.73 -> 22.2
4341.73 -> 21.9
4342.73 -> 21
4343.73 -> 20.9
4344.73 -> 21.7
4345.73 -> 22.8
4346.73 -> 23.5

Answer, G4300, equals 2.7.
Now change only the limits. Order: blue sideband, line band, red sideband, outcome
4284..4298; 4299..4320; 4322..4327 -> 1.01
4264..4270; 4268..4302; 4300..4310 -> -2.29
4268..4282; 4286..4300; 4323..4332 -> 0.65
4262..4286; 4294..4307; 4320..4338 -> 1.99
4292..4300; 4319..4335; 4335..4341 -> -1.62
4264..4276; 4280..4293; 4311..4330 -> -0.39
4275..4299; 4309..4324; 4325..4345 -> 0.02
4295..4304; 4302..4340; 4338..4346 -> -2.11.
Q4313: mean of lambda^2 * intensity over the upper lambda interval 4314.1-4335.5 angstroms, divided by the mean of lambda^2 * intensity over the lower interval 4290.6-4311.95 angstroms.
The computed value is 1.2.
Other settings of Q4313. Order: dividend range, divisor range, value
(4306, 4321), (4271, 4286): 0.94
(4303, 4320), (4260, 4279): 0.92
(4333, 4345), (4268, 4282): 1.00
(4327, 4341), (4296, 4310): 1.22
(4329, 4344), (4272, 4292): 1.02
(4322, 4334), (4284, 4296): 1.07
